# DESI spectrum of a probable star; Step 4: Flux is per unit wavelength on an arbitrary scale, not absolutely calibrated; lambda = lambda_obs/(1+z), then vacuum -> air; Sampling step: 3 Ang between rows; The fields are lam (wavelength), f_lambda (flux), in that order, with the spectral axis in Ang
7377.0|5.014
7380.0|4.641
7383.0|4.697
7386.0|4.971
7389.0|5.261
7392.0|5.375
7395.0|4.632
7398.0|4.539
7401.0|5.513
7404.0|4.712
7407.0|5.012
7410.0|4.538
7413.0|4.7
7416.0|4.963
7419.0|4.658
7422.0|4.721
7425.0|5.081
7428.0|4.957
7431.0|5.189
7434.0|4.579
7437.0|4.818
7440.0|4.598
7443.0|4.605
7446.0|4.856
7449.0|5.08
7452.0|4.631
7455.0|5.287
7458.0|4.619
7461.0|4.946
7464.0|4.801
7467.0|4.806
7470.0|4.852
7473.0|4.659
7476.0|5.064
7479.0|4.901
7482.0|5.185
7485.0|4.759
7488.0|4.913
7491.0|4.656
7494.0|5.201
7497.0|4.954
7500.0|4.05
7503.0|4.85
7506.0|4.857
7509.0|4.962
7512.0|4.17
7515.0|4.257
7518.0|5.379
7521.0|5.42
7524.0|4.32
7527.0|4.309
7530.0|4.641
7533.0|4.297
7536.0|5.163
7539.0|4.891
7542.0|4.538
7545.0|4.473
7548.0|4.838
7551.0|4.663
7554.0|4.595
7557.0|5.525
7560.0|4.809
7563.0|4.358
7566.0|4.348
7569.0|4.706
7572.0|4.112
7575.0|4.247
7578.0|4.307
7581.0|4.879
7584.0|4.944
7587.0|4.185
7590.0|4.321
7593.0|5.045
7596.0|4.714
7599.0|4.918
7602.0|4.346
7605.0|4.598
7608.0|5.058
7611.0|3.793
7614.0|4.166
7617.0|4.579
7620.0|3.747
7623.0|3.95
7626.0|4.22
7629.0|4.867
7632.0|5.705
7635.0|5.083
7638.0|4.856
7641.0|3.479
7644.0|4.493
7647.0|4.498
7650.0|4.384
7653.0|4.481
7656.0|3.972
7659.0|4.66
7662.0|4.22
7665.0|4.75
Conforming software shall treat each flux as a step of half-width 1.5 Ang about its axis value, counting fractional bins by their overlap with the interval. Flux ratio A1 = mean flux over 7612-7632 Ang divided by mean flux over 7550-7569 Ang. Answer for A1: 0.9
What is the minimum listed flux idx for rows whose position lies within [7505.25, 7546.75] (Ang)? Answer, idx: 4.17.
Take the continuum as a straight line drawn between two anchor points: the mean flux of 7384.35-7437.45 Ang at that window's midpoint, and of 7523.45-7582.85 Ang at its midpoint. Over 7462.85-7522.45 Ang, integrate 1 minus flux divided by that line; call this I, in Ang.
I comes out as -1.3 Ang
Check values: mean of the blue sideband 4.9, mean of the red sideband 4.61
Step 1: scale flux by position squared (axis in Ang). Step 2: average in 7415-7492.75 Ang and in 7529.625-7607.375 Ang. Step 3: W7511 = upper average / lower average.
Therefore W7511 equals 0.99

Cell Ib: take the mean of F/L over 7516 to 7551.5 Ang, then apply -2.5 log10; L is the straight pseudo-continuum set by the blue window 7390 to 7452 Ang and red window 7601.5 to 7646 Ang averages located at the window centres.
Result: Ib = -0.02 mag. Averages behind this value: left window 4.85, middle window 4.74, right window 4.47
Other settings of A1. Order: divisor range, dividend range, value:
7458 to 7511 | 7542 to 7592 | 0.95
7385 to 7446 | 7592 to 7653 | 0.93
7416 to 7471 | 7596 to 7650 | 0.93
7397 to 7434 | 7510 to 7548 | 0.96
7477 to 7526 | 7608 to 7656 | 0.92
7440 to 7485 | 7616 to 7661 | 0.92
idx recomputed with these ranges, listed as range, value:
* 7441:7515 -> 4.05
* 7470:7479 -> 4.659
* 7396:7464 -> 4.538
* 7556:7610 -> 4.112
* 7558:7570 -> 4.348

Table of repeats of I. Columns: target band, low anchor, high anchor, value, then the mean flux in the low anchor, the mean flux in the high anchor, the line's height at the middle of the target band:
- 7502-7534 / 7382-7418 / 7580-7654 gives 0.1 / 4.91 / 4.53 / 4.7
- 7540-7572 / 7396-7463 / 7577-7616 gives -0.2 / 4.84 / 4.56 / 4.63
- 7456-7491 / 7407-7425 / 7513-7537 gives -0.9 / 4.77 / 4.7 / 4.73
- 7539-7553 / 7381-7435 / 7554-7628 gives -0.2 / 4.89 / 4.5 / 4.6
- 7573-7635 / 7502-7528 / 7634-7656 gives -0.3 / 4.73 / 4.42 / 4.52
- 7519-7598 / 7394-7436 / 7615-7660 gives -0.9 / 4.84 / 4.46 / 4.6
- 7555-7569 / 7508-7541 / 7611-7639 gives -0.3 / 4.7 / 4.53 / 4.64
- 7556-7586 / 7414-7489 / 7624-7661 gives 0.4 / 4.86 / 4.55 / 4.66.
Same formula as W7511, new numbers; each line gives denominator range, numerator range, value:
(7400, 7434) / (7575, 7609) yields 0.99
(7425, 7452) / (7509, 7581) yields 0.99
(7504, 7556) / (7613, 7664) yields 0.97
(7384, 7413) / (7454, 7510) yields 1.01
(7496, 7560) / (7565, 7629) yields 0.96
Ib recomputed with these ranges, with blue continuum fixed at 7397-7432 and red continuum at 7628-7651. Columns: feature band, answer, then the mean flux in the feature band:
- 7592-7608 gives -0.01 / 4.75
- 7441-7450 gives 0.01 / 4.82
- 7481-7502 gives 0.00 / 4.81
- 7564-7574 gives 0.09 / 4.38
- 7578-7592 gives 0.04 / 4.57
